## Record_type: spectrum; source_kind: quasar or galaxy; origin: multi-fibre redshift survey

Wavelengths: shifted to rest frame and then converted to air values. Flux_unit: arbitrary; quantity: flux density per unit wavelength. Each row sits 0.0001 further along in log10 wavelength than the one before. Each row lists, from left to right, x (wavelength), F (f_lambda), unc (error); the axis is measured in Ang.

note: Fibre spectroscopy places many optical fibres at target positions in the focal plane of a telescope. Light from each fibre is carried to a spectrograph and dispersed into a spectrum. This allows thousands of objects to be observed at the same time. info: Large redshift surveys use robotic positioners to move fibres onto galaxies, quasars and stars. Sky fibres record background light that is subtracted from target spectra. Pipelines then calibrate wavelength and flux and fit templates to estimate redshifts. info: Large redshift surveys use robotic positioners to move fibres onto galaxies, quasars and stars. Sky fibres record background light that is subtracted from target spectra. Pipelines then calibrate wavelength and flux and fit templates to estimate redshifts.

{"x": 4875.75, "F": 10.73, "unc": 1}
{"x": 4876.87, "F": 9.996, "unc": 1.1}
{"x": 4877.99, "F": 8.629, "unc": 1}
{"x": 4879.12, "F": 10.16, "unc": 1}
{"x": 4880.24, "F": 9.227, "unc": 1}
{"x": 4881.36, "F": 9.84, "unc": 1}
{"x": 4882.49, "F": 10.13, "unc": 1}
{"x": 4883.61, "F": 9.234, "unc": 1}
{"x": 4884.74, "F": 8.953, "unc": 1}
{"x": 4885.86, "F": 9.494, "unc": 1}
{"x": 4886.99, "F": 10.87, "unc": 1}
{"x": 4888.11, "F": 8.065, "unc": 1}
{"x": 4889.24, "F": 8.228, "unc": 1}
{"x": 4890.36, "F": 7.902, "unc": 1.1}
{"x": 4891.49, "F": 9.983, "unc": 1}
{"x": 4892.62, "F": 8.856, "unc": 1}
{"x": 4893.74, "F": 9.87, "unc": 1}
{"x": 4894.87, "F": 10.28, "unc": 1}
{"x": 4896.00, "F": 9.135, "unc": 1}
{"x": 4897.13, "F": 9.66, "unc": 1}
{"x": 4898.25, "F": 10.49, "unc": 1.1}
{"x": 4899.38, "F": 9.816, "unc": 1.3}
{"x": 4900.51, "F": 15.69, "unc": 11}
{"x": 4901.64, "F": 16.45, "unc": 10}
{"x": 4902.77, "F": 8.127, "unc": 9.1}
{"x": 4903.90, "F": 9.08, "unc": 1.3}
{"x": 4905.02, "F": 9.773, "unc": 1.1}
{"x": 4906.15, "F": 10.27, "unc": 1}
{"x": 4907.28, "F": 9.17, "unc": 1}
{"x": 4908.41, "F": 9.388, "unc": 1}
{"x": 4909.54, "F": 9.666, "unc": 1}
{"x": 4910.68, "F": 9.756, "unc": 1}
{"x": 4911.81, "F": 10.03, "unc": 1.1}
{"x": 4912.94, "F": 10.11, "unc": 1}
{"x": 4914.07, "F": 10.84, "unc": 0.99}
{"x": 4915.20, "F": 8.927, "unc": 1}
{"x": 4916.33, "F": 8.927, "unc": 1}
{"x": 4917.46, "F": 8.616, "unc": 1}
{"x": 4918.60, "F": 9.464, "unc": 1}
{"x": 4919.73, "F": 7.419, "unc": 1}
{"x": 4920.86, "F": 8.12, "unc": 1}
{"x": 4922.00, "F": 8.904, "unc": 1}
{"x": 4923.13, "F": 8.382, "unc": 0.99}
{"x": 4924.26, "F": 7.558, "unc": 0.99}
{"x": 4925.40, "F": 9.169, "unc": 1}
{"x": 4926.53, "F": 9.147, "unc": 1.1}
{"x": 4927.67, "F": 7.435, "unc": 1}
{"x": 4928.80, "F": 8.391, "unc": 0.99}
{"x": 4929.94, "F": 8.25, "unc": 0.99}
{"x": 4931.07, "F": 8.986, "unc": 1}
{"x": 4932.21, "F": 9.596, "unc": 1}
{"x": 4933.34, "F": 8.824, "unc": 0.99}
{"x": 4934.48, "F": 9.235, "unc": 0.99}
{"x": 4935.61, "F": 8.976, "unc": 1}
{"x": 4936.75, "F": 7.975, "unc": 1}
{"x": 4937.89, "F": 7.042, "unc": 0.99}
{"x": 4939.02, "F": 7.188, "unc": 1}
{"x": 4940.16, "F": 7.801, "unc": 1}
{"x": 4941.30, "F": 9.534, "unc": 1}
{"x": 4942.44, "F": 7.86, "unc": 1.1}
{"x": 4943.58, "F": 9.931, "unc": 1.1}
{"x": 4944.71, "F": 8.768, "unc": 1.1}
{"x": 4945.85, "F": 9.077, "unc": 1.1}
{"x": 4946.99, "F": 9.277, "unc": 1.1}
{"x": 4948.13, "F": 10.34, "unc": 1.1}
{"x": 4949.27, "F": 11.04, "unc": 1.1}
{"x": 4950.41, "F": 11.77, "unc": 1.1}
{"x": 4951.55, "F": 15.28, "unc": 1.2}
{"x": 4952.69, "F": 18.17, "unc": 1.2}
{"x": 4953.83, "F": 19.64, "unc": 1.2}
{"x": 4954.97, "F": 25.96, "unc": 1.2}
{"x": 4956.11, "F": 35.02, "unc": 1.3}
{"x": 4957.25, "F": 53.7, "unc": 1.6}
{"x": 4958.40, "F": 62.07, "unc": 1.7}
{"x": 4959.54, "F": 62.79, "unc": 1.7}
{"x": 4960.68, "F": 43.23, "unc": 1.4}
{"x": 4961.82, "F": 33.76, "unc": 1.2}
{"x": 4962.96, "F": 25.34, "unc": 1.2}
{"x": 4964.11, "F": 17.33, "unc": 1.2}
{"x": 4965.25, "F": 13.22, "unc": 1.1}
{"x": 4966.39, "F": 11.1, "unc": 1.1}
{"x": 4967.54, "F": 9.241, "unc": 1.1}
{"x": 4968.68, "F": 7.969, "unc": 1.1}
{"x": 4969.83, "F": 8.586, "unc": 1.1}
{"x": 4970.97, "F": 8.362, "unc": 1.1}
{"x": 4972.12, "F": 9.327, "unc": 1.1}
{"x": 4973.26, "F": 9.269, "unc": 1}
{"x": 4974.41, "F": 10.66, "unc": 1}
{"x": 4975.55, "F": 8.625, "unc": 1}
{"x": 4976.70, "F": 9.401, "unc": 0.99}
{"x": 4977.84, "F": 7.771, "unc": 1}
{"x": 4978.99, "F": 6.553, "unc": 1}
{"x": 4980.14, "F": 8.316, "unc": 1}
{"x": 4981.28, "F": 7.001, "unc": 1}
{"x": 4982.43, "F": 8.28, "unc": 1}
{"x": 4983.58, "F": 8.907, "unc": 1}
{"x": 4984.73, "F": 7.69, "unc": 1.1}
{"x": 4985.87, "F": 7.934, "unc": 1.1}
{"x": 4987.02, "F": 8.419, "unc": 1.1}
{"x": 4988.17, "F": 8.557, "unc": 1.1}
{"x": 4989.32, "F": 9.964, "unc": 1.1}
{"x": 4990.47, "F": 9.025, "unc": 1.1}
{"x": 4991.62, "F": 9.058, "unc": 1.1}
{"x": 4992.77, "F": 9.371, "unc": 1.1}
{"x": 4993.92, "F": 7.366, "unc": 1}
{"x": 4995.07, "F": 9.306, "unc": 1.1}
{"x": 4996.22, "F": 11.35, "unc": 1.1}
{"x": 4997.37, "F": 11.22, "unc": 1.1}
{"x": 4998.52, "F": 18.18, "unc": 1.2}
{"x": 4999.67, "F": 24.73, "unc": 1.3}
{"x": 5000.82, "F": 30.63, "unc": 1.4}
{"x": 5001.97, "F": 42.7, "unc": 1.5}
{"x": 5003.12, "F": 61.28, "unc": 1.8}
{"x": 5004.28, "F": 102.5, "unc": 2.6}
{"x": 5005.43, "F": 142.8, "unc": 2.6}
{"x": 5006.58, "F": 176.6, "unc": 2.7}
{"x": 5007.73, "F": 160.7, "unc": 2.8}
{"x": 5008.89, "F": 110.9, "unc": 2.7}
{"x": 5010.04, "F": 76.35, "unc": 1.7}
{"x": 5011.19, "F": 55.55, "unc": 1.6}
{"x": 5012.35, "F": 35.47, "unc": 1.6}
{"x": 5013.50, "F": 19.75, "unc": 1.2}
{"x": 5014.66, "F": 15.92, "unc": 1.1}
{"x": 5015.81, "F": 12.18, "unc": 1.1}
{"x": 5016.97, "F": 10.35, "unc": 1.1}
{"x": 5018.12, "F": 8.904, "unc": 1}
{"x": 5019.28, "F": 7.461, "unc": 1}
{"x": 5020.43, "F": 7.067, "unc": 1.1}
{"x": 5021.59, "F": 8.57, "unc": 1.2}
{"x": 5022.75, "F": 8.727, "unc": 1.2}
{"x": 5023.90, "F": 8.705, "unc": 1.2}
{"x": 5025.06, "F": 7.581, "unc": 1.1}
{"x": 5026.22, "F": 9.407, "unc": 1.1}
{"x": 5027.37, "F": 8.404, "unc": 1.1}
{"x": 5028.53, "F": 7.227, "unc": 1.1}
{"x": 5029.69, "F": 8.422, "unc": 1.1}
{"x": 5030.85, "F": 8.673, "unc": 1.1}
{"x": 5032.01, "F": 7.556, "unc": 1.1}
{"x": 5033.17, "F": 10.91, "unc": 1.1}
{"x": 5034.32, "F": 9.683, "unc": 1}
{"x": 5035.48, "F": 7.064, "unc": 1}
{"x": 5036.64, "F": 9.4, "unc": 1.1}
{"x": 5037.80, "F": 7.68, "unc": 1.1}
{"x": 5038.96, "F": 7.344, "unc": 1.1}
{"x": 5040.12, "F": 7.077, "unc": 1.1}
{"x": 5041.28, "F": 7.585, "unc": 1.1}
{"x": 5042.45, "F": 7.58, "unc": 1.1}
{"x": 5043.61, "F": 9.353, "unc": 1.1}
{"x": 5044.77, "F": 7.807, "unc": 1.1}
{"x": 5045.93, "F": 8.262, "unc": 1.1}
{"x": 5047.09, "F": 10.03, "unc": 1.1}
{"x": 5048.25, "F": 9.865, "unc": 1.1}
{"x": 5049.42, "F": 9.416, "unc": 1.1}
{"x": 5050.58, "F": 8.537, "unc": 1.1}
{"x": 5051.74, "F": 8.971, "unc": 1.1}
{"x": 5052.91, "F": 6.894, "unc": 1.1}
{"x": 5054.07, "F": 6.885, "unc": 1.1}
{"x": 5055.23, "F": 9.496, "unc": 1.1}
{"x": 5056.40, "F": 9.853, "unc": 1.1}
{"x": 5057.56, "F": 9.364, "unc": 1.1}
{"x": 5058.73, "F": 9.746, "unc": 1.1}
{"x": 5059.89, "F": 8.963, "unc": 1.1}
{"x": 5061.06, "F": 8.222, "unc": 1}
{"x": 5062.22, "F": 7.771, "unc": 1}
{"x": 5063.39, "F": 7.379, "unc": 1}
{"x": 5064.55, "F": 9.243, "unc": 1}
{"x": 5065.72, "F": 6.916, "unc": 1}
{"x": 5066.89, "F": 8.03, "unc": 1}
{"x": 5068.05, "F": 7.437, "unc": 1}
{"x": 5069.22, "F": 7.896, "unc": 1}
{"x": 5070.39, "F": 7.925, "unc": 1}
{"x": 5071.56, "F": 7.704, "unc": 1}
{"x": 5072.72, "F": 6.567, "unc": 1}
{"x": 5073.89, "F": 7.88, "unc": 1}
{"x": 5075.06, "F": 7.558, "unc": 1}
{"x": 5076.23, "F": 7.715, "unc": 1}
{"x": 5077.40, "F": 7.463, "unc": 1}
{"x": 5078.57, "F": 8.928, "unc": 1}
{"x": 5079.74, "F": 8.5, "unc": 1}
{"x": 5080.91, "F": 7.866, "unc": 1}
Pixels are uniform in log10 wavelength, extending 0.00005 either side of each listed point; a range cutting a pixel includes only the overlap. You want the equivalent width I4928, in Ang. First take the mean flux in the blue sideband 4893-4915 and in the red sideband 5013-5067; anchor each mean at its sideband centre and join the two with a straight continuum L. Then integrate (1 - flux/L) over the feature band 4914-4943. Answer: 4.6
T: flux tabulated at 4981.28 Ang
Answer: 7.001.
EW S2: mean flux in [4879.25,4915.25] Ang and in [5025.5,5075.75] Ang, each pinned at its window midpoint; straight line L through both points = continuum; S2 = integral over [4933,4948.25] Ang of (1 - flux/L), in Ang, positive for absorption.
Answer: 1.3 Ang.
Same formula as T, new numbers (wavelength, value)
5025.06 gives 7.581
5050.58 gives 8.537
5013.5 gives 19.75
